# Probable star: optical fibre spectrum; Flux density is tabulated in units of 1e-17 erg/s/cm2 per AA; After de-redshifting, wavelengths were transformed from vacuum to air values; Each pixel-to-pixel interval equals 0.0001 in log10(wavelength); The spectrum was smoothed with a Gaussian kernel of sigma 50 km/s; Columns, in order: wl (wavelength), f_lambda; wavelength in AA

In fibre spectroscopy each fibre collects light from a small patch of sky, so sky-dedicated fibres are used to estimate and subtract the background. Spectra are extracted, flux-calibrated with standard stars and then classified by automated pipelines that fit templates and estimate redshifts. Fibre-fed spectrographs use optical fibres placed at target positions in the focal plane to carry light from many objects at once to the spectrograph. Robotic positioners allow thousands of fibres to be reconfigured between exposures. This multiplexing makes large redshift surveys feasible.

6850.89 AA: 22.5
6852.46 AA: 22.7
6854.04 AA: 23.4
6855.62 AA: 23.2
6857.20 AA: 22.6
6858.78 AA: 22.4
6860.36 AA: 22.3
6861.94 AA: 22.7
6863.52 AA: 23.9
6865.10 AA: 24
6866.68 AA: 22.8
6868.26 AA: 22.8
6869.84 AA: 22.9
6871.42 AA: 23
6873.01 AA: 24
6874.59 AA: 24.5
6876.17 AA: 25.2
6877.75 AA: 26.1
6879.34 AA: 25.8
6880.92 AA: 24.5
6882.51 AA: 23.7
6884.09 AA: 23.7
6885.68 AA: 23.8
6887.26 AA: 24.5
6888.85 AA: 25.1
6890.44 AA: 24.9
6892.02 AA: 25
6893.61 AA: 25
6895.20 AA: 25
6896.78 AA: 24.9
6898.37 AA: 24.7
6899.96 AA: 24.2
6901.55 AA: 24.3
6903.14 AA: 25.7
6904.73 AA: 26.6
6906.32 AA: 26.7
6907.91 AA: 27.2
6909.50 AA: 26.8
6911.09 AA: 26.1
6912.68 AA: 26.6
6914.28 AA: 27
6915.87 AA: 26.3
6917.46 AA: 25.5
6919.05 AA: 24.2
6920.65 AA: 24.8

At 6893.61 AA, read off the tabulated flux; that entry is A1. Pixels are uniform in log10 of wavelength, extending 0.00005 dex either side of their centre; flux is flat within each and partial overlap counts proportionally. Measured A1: 25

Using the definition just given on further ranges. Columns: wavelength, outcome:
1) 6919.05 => 24.2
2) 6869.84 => 22.9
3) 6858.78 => 22.4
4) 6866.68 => 22.8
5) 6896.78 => 24.9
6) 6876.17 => 25.2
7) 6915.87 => 26.3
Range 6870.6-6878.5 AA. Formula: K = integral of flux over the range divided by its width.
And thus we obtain 24.6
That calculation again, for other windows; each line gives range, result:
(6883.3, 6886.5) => 23.8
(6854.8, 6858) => 22.9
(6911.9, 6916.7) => 26.6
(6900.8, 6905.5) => 25.5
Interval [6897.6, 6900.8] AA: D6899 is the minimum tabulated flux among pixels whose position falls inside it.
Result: 24.2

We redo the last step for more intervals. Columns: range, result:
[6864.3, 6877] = 22.8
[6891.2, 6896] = 25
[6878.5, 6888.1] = 23.7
